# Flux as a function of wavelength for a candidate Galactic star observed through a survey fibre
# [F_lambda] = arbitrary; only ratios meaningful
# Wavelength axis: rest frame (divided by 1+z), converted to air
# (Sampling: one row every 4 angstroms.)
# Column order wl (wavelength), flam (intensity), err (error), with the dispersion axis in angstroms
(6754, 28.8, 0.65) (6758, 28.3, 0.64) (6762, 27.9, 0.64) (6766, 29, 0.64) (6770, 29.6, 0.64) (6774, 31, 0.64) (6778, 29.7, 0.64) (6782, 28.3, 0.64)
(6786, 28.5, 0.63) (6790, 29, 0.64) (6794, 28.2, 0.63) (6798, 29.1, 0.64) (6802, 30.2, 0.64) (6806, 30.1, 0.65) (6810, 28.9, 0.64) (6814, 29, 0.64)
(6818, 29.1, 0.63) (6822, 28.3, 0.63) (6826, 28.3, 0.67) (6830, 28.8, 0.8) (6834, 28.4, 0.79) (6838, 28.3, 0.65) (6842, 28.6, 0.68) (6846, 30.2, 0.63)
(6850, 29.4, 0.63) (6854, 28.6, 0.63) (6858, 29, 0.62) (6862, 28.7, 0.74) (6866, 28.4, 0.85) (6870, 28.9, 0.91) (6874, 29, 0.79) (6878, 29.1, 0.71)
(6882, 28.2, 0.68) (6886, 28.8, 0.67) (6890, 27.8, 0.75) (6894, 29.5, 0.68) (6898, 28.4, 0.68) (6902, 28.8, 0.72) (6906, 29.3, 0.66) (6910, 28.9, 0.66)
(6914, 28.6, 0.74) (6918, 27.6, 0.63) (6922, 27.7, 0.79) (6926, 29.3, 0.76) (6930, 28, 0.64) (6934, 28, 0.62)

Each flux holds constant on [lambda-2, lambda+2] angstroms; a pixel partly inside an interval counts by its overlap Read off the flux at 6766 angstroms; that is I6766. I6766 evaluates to 29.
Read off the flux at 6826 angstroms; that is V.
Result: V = 28.3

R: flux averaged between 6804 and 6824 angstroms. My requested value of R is 29.1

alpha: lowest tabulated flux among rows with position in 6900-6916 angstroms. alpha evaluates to 28.6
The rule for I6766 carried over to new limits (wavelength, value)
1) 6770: 29.6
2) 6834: 28.4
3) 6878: 29.1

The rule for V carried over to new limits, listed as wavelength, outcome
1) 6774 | 31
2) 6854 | 28.6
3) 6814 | 29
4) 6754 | 28.8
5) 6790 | 29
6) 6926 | 29.3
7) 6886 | 28.8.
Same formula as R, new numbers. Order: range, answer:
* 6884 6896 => 28.7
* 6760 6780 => 29.4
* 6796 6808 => 29.8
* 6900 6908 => 29.1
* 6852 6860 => 28.8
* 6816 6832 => 28.6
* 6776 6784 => 29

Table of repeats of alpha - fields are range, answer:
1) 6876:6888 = 28.2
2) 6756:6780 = 27.9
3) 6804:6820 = 28.9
